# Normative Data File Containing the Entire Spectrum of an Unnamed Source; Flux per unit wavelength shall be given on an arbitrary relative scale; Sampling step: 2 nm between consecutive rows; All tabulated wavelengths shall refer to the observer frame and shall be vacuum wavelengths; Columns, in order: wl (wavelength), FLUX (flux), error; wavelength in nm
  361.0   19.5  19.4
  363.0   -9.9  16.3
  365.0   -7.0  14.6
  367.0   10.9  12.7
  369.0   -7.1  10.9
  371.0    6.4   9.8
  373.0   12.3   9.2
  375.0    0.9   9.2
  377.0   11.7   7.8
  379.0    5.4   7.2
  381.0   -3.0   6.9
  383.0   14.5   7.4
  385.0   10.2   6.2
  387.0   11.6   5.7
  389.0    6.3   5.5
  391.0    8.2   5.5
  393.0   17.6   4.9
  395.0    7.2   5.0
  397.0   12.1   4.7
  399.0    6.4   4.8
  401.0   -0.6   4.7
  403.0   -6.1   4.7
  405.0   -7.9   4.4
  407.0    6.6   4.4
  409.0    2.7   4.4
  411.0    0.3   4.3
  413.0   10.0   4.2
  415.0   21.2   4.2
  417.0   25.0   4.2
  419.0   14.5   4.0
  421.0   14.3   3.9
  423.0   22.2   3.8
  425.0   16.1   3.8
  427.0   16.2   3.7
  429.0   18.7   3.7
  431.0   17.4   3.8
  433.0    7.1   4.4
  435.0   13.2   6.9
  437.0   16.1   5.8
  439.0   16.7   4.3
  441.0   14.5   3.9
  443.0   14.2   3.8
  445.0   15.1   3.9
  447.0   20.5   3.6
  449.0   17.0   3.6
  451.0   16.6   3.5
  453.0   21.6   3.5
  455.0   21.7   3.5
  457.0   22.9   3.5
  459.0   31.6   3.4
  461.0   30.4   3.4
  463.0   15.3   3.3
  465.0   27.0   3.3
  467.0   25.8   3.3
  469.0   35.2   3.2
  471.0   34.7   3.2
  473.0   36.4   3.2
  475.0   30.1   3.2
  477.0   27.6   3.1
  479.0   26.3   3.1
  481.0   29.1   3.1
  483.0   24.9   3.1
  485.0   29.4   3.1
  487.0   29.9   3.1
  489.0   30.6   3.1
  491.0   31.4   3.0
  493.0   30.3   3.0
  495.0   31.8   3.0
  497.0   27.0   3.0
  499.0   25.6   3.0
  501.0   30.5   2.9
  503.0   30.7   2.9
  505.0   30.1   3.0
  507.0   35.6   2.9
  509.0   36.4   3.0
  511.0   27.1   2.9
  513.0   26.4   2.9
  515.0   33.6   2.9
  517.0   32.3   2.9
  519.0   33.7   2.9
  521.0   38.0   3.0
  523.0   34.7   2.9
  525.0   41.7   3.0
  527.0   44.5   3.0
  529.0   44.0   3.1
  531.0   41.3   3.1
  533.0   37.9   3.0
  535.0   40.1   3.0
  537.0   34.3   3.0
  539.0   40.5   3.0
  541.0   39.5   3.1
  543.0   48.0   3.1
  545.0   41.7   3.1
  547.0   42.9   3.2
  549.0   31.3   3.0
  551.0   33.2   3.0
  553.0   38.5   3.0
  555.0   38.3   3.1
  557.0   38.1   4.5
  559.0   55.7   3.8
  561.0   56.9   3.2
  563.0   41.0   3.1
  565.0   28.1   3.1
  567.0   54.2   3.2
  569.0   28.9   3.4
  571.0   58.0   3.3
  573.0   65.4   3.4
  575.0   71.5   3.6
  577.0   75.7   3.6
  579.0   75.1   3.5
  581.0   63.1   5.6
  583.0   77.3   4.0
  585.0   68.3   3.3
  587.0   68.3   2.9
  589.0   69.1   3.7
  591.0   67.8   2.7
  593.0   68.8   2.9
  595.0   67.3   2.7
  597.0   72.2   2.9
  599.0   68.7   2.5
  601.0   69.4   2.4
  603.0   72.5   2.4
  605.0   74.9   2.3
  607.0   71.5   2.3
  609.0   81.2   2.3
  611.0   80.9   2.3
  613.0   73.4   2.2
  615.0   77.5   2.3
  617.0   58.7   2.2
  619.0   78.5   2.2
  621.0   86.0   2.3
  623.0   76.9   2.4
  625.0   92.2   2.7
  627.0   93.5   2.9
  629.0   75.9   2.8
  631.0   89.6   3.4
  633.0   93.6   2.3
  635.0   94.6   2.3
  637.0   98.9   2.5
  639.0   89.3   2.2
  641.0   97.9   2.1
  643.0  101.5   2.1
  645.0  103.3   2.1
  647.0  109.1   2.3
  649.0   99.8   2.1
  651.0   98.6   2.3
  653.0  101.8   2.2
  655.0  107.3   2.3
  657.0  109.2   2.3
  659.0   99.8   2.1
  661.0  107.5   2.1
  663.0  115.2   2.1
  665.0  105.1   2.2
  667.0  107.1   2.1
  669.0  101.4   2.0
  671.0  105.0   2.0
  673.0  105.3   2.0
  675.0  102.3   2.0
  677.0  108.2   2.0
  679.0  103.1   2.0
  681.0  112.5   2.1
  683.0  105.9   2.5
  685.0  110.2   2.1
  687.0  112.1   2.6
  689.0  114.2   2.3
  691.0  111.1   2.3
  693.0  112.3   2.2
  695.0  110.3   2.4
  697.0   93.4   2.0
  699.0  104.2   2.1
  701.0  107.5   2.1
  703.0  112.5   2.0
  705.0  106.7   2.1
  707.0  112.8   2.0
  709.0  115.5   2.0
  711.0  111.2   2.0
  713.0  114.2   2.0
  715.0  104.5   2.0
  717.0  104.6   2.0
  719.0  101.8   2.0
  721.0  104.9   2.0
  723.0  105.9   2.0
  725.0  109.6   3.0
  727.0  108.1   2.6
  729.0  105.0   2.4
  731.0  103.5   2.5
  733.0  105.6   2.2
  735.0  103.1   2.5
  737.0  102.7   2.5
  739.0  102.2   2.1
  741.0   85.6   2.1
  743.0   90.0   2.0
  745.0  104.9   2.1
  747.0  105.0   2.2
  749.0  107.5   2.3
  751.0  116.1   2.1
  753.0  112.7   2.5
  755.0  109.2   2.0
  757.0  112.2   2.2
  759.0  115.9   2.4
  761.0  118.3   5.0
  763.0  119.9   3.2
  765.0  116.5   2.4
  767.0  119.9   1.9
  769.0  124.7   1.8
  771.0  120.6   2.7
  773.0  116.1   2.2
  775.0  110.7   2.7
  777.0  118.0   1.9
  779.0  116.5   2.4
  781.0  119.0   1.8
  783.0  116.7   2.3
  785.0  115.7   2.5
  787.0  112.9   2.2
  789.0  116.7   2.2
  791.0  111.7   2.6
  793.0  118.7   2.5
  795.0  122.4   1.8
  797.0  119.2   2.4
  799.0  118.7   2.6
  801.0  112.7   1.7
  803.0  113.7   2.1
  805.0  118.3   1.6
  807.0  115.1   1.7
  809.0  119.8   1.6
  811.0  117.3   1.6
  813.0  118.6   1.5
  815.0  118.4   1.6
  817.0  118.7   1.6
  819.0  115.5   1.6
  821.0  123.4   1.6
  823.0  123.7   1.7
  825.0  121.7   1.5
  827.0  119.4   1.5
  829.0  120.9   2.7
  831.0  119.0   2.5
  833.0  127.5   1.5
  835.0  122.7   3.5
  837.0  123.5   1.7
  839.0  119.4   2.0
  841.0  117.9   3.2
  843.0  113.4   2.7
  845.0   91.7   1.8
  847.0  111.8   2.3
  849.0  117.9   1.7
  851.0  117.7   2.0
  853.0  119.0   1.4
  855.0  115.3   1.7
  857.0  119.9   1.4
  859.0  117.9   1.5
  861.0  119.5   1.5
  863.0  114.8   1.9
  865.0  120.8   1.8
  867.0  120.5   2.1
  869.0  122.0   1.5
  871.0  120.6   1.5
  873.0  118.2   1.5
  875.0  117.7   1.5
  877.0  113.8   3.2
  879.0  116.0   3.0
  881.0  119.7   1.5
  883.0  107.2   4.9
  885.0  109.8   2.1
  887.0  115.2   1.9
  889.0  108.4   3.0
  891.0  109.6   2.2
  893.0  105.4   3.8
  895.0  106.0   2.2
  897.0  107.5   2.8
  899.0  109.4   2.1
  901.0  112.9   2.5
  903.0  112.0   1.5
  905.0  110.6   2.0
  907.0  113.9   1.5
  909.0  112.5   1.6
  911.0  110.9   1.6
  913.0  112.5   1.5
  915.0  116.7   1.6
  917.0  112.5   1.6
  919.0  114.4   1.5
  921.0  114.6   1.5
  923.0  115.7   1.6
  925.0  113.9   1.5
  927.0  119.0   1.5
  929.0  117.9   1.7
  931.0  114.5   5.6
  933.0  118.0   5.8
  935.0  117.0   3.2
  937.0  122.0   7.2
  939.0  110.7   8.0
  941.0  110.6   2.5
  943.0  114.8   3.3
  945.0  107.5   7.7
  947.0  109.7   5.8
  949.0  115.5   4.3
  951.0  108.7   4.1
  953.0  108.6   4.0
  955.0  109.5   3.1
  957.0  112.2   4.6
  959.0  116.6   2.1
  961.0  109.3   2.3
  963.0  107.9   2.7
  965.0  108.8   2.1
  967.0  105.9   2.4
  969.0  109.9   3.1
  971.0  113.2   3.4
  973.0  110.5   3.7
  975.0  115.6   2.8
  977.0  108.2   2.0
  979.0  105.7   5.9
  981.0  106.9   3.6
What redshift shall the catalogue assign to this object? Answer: 0.434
